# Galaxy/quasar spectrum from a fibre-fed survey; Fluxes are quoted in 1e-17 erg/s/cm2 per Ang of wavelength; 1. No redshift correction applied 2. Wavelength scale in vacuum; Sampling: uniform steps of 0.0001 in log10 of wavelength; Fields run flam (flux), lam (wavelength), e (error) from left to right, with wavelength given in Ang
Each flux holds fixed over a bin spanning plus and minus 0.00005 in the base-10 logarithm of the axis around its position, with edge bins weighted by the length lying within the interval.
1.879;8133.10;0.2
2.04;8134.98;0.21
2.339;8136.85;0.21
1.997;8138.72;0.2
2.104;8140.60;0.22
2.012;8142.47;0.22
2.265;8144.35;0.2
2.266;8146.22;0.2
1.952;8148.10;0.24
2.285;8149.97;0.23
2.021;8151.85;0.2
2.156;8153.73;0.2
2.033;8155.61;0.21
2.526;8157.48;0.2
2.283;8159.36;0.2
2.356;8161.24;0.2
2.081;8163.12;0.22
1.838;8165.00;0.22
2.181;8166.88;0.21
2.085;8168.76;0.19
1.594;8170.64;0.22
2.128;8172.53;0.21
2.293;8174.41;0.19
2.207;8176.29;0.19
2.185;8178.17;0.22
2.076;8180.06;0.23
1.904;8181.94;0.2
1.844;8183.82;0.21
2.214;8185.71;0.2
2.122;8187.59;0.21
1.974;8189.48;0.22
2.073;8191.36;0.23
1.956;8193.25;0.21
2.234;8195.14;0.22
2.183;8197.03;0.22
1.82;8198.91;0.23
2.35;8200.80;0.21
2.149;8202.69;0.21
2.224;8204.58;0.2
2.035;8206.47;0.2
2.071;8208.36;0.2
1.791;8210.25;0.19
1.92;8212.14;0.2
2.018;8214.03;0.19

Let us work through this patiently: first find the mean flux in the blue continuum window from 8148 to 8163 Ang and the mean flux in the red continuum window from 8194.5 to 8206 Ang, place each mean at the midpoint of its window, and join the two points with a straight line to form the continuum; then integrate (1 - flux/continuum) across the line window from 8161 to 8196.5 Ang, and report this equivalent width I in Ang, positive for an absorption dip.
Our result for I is 1.8 Ang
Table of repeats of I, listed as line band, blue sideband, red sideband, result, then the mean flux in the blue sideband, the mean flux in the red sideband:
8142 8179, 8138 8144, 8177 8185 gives -1.84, 2.06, 2.01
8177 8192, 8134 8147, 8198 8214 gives 0.18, 2.14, 2.04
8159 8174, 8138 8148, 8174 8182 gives 0.49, 2.12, 2.15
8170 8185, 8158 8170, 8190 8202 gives 0.57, 2.14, 2.1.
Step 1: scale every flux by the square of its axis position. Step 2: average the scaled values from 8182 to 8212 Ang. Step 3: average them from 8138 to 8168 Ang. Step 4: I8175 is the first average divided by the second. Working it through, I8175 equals 0.97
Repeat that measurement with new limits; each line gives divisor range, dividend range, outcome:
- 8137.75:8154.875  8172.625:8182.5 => 1.02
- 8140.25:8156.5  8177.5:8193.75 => 0.97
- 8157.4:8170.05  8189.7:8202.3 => 0.98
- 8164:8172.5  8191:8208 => 1.09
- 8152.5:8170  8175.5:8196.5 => 0.97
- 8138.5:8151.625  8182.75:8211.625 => 0.98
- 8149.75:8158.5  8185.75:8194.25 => 0.94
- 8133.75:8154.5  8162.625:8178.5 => 0.98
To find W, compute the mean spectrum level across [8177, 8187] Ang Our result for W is 2.05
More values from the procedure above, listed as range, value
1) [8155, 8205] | 2.11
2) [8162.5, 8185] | 2.04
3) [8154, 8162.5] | 2.28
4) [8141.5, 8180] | 2.14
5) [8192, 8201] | 2.09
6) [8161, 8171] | 2.02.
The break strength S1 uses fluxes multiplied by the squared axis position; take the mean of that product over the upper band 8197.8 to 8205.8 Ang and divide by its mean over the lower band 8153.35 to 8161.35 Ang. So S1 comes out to 0.95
